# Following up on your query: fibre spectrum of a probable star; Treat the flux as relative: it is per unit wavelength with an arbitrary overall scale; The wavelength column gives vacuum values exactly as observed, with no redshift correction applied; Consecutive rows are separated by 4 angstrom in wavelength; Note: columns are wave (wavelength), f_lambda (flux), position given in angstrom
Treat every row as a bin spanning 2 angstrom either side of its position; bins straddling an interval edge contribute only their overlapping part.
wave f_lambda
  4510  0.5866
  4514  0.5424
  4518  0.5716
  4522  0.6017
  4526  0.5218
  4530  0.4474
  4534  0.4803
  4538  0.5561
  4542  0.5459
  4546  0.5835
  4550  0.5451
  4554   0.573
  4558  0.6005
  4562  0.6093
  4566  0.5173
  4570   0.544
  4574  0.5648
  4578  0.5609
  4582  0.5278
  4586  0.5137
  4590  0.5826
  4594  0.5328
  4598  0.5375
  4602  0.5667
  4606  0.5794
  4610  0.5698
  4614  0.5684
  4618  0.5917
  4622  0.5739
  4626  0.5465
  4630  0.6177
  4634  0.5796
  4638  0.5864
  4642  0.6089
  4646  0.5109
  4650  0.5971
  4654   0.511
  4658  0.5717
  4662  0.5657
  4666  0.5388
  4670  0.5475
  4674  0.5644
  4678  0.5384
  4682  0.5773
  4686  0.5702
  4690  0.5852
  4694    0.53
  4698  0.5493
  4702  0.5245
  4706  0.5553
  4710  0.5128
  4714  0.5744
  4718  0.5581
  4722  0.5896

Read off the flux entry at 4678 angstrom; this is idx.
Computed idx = 0.5384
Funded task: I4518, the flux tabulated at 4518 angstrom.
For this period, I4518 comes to 0.5716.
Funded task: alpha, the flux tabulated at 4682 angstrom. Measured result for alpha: 0.5773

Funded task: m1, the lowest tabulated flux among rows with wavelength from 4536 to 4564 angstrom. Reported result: 0.5451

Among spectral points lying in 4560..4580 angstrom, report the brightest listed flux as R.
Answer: 0.6093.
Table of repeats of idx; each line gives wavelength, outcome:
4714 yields 0.5744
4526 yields 0.5218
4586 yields 0.5137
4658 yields 0.5717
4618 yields 0.5917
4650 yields 0.5971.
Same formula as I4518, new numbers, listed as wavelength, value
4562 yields 0.6093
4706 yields 0.5553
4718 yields 0.5581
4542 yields 0.5459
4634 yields 0.5796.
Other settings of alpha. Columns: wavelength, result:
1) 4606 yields 0.5794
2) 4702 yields 0.5245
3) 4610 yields 0.5698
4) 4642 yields 0.6089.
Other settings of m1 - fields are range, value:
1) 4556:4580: 0.5173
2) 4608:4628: 0.5465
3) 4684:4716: 0.5128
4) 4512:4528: 0.5218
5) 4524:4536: 0.4474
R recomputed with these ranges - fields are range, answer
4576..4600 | 0.5826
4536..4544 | 0.5561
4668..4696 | 0.5852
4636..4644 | 0.6089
